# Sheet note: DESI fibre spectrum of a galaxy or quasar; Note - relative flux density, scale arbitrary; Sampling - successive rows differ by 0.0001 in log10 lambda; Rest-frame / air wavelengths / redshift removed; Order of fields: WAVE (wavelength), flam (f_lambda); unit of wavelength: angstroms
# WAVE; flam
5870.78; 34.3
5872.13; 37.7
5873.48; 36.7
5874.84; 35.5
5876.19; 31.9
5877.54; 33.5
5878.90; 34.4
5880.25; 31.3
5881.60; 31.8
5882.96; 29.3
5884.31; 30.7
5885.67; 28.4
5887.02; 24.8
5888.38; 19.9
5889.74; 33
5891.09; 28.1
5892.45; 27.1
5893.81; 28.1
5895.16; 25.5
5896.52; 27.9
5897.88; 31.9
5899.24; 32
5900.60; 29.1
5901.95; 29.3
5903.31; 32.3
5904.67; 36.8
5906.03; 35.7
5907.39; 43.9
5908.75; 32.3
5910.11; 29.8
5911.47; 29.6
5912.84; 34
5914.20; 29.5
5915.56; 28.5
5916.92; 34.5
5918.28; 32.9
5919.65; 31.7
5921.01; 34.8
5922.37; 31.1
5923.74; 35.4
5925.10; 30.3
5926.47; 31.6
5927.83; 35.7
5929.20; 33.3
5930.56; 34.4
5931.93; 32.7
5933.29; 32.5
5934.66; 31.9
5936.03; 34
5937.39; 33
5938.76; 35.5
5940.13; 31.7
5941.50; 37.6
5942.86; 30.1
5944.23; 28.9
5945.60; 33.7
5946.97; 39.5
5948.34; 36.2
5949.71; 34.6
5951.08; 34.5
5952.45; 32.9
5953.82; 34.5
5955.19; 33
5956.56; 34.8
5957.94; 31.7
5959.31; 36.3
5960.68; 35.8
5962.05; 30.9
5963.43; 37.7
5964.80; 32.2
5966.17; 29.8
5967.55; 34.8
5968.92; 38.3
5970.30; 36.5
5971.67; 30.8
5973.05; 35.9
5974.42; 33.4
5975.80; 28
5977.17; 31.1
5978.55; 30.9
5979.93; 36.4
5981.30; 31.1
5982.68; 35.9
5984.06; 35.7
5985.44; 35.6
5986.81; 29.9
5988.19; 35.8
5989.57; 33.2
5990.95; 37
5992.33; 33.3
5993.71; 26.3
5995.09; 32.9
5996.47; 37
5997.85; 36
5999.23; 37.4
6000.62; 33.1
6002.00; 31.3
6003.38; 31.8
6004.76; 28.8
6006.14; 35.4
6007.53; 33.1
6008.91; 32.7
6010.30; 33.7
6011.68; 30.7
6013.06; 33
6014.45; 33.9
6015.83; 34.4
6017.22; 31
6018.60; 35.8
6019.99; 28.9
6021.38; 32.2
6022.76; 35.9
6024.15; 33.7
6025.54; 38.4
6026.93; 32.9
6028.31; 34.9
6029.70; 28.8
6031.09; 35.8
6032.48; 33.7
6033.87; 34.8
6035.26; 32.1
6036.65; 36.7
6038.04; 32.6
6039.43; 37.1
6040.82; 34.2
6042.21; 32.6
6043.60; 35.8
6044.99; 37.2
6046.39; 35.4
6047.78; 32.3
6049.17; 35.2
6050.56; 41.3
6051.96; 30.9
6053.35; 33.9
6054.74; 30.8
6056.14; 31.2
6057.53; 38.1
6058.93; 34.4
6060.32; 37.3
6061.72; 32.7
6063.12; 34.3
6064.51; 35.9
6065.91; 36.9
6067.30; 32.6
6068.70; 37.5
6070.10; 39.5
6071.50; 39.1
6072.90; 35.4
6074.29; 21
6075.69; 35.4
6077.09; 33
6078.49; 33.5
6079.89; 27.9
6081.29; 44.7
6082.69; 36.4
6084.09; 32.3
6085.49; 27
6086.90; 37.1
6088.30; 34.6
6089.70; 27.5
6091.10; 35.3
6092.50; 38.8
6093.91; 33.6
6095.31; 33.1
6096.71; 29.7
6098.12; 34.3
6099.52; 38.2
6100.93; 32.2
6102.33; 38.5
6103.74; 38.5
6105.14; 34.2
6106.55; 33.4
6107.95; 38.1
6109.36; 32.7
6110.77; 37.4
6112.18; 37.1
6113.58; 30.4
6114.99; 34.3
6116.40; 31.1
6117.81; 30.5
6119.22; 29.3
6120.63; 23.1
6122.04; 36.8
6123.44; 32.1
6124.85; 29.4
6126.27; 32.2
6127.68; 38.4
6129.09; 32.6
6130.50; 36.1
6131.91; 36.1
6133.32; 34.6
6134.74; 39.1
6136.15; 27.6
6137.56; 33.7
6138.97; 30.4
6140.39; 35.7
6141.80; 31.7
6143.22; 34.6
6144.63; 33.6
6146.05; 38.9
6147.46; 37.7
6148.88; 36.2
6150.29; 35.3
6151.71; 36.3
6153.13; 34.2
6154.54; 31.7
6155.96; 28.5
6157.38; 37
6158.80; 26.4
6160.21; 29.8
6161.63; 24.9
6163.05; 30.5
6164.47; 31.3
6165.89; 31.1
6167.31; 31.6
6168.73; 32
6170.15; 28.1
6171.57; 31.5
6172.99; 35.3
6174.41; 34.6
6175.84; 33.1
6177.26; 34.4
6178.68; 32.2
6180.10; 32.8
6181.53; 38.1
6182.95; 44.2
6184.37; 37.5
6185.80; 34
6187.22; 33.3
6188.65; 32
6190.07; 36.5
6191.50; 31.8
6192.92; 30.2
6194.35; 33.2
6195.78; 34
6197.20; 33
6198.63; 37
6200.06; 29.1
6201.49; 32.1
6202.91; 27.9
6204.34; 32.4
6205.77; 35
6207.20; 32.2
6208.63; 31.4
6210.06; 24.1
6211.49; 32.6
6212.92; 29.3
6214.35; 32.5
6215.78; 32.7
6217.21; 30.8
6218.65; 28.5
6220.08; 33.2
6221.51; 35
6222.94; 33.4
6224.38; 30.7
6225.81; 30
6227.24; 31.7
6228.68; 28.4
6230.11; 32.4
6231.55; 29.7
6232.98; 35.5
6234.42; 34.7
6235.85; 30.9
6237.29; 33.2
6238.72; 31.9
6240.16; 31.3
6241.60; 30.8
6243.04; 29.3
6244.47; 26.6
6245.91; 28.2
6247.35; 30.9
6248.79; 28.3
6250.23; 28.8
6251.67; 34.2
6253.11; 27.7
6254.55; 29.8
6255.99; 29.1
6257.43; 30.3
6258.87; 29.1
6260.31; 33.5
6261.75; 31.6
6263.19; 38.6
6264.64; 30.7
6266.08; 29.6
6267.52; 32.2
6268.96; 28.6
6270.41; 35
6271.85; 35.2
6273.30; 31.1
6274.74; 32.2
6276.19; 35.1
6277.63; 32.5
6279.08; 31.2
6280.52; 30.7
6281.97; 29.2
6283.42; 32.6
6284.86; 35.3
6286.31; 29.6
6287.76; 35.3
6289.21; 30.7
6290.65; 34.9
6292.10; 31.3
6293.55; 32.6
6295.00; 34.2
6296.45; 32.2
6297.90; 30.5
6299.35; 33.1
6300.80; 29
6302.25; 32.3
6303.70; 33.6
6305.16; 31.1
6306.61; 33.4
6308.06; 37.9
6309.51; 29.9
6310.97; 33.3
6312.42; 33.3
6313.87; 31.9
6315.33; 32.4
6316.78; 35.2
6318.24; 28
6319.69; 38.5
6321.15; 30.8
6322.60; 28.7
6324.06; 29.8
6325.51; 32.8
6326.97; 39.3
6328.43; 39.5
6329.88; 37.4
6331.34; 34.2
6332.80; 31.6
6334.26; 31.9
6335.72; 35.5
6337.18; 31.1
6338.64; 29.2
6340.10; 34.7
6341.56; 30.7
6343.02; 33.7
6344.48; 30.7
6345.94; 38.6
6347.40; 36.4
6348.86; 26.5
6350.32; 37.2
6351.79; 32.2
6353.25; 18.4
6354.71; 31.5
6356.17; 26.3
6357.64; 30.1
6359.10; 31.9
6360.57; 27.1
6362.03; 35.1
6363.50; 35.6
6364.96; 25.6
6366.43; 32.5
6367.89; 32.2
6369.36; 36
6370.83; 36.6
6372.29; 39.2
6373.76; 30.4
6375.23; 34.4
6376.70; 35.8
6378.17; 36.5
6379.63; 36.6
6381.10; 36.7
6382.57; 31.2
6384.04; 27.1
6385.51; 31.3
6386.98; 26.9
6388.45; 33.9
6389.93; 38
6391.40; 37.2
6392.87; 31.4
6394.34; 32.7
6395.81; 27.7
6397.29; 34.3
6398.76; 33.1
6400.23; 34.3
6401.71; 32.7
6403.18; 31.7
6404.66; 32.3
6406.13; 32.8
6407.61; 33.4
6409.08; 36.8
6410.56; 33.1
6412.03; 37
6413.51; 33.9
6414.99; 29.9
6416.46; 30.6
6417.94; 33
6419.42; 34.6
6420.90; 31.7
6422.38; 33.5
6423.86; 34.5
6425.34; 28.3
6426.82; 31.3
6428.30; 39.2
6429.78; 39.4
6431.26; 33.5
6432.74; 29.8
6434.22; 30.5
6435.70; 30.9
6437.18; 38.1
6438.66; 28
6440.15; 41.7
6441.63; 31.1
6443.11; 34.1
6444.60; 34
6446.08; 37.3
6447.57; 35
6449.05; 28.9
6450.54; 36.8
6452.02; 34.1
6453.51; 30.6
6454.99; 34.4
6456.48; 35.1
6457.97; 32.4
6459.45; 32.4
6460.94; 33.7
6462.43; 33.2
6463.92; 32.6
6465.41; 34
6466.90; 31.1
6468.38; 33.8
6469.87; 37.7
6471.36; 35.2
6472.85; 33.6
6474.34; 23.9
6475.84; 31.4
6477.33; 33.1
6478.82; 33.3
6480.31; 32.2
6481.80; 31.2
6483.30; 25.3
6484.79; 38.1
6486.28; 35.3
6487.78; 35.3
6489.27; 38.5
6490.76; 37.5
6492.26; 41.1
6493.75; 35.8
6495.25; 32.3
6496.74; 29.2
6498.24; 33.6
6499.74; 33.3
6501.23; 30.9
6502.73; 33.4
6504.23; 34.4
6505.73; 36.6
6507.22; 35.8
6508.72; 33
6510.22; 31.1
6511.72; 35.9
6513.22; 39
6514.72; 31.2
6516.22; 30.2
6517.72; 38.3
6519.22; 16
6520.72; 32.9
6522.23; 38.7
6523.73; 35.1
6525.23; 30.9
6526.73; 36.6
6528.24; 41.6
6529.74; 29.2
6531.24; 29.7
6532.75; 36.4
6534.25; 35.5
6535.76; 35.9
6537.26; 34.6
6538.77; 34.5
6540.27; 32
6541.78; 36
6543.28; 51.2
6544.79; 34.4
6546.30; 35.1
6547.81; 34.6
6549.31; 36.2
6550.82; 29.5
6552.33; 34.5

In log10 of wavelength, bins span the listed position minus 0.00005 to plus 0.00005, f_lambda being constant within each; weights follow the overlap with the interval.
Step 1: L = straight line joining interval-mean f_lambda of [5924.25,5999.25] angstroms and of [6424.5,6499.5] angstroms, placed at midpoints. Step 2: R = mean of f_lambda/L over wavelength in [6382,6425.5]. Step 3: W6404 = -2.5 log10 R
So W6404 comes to 0.03 mag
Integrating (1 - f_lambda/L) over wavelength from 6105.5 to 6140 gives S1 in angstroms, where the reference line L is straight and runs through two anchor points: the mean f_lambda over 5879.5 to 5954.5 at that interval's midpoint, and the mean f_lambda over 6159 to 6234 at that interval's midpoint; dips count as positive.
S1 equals -1.11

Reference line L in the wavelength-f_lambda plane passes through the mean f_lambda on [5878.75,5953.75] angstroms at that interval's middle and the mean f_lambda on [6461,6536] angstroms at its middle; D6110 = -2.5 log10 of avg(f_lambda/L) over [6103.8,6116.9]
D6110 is -0.07 mag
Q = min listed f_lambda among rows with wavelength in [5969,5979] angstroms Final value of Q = 28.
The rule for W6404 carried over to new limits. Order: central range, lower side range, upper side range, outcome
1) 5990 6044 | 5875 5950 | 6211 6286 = -0.058 mag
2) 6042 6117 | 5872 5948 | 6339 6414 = -0.070 mag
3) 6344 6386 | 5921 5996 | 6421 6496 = 0.040 mag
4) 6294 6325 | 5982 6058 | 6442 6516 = 0.046 mag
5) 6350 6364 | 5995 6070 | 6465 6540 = 0.121 mag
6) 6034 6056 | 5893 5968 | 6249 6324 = -0.058 mag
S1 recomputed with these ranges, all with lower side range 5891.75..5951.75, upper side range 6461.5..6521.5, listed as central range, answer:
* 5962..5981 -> -0.4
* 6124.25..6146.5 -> -0.8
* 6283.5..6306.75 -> 0.4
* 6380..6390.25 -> 0.3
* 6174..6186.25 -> -1.0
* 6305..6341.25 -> -0.2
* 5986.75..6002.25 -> -0.5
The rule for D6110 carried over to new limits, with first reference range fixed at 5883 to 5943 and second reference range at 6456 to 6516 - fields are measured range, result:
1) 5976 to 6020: -0.043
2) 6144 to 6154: -0.112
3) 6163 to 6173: 0.045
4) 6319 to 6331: -0.048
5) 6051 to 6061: -0.060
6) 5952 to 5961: -0.076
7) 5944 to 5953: -0.093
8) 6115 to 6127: 0.055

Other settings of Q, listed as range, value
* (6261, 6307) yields 28.6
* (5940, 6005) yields 26.3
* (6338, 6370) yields 18.4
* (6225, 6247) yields 26.6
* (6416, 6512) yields 23.9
